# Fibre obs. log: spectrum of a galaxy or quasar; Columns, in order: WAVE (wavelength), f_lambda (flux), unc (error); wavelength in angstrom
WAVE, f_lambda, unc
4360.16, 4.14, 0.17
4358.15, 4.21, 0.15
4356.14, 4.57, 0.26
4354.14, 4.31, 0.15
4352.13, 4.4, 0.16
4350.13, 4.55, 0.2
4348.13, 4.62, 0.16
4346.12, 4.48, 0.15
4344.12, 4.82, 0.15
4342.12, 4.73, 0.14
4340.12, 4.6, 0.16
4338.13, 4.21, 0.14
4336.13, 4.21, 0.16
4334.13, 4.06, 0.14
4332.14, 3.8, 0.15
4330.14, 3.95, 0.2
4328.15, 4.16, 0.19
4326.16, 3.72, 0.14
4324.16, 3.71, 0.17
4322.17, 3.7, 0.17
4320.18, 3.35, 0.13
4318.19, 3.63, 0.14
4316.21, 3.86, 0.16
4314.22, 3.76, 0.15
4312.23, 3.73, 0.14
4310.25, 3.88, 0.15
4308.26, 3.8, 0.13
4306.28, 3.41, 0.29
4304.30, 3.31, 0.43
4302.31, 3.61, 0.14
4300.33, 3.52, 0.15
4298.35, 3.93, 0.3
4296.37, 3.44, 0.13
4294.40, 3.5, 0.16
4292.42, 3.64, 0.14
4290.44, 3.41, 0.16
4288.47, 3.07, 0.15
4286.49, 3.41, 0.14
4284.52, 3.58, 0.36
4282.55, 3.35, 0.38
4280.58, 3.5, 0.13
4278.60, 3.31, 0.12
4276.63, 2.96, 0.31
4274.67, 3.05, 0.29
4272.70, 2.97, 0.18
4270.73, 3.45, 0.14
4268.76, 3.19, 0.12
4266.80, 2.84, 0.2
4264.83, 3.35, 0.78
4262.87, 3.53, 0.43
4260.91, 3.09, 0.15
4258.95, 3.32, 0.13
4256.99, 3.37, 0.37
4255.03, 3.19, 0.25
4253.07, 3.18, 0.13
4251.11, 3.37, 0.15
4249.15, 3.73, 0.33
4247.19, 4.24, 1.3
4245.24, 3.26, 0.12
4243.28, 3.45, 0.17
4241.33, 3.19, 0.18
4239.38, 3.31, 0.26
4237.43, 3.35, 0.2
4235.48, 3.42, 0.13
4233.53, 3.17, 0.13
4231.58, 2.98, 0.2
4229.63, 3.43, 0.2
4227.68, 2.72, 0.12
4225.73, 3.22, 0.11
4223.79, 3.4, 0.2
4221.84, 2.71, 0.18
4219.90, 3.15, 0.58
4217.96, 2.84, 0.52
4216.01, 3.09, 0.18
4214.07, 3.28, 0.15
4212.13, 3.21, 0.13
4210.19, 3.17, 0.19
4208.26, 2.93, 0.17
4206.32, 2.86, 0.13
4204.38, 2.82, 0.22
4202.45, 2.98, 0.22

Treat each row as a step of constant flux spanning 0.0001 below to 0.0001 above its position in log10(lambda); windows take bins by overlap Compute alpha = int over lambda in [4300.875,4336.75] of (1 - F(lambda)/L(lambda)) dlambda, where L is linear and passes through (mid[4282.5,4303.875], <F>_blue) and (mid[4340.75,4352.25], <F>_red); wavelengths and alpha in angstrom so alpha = 2.5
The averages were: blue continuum 3.5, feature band 3.75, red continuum 4.61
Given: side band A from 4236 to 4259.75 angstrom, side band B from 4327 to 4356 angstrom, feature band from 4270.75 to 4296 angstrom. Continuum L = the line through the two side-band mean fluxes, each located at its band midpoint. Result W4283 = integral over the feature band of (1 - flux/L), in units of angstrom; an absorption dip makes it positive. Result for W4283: 3.02 angstrom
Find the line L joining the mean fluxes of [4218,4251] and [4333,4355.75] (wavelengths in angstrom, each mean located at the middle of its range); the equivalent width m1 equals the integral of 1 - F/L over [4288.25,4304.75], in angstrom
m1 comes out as 1.8 angstrom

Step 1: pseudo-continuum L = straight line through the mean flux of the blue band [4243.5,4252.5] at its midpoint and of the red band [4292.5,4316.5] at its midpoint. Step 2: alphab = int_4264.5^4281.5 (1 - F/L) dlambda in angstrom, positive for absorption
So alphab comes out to 2.1 angstrom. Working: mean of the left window 3.61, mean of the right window 3.64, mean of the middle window 3.17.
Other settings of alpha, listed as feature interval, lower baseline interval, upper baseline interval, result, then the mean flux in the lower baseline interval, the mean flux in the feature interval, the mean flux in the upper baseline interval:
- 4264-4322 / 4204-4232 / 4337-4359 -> 6.7 angstrom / 3.06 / 3.45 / 4.5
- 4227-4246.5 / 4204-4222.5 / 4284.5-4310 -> -0.6 angstrom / 3.02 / 3.25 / 3.52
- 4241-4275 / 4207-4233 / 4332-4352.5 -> 1.6 angstrom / 3.09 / 3.33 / 4.43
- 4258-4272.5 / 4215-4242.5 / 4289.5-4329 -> 0.6 angstrom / 3.14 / 3.24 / 3.65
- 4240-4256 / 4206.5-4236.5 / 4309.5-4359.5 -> -0.5 angstrom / 3.11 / 3.45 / 4.12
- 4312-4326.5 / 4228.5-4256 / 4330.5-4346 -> 1.6 angstrom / 3.37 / 3.68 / 4.34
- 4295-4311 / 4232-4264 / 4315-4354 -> 1.1 angstrom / 3.38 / 3.61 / 4.14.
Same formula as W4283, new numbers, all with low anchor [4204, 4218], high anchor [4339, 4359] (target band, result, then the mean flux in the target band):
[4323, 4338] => 1.3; 3.96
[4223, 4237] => 0.2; 3.19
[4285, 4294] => 1.1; 3.4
